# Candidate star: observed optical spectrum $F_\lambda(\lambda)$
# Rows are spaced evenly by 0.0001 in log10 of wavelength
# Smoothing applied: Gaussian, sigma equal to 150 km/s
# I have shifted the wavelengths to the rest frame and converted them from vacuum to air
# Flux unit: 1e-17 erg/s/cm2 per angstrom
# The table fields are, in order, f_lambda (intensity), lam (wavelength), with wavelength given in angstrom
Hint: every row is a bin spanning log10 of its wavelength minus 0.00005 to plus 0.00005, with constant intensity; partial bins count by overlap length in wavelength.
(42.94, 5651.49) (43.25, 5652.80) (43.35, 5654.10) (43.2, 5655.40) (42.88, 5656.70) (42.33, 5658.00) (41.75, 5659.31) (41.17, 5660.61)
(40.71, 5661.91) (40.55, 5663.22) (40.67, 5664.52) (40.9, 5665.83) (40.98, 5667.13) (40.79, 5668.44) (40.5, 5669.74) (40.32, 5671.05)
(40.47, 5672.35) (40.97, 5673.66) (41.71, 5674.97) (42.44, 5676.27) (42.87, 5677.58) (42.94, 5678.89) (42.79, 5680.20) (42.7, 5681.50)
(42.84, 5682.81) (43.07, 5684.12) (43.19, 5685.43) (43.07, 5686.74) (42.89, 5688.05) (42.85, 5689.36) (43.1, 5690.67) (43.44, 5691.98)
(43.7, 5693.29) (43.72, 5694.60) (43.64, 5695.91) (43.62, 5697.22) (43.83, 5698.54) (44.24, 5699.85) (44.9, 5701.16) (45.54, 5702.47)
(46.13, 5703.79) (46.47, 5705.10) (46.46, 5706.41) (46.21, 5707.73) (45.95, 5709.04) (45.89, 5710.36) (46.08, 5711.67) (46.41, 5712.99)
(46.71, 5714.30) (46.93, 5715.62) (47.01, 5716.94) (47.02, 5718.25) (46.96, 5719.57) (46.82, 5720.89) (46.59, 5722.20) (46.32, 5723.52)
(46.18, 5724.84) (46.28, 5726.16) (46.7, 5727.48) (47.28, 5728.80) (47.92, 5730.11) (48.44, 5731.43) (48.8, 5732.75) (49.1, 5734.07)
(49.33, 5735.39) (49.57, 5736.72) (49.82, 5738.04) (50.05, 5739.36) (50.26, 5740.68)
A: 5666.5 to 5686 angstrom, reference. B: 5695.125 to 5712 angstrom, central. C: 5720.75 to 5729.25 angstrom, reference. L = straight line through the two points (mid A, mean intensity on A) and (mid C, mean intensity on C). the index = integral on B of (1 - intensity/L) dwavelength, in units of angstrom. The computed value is -0.29 angstrom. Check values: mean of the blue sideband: 41.9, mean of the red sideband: 46.6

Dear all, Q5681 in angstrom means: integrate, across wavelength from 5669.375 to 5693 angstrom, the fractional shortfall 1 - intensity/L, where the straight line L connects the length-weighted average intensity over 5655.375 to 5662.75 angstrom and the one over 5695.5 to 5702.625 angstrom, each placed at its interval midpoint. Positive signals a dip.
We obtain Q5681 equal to 0.4 angstrom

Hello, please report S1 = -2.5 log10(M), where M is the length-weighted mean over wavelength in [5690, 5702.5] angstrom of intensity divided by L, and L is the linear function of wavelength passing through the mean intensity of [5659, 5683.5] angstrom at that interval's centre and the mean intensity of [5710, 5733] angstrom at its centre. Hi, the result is 0.007 mag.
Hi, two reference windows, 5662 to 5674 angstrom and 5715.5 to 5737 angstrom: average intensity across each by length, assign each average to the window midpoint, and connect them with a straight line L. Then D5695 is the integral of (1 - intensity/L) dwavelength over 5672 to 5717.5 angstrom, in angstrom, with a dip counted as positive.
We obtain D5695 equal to -0.4 angstrom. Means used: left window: 40.7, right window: 47.5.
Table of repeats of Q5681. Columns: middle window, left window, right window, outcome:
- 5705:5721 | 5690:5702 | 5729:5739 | -0.14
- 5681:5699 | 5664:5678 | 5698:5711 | 0.16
